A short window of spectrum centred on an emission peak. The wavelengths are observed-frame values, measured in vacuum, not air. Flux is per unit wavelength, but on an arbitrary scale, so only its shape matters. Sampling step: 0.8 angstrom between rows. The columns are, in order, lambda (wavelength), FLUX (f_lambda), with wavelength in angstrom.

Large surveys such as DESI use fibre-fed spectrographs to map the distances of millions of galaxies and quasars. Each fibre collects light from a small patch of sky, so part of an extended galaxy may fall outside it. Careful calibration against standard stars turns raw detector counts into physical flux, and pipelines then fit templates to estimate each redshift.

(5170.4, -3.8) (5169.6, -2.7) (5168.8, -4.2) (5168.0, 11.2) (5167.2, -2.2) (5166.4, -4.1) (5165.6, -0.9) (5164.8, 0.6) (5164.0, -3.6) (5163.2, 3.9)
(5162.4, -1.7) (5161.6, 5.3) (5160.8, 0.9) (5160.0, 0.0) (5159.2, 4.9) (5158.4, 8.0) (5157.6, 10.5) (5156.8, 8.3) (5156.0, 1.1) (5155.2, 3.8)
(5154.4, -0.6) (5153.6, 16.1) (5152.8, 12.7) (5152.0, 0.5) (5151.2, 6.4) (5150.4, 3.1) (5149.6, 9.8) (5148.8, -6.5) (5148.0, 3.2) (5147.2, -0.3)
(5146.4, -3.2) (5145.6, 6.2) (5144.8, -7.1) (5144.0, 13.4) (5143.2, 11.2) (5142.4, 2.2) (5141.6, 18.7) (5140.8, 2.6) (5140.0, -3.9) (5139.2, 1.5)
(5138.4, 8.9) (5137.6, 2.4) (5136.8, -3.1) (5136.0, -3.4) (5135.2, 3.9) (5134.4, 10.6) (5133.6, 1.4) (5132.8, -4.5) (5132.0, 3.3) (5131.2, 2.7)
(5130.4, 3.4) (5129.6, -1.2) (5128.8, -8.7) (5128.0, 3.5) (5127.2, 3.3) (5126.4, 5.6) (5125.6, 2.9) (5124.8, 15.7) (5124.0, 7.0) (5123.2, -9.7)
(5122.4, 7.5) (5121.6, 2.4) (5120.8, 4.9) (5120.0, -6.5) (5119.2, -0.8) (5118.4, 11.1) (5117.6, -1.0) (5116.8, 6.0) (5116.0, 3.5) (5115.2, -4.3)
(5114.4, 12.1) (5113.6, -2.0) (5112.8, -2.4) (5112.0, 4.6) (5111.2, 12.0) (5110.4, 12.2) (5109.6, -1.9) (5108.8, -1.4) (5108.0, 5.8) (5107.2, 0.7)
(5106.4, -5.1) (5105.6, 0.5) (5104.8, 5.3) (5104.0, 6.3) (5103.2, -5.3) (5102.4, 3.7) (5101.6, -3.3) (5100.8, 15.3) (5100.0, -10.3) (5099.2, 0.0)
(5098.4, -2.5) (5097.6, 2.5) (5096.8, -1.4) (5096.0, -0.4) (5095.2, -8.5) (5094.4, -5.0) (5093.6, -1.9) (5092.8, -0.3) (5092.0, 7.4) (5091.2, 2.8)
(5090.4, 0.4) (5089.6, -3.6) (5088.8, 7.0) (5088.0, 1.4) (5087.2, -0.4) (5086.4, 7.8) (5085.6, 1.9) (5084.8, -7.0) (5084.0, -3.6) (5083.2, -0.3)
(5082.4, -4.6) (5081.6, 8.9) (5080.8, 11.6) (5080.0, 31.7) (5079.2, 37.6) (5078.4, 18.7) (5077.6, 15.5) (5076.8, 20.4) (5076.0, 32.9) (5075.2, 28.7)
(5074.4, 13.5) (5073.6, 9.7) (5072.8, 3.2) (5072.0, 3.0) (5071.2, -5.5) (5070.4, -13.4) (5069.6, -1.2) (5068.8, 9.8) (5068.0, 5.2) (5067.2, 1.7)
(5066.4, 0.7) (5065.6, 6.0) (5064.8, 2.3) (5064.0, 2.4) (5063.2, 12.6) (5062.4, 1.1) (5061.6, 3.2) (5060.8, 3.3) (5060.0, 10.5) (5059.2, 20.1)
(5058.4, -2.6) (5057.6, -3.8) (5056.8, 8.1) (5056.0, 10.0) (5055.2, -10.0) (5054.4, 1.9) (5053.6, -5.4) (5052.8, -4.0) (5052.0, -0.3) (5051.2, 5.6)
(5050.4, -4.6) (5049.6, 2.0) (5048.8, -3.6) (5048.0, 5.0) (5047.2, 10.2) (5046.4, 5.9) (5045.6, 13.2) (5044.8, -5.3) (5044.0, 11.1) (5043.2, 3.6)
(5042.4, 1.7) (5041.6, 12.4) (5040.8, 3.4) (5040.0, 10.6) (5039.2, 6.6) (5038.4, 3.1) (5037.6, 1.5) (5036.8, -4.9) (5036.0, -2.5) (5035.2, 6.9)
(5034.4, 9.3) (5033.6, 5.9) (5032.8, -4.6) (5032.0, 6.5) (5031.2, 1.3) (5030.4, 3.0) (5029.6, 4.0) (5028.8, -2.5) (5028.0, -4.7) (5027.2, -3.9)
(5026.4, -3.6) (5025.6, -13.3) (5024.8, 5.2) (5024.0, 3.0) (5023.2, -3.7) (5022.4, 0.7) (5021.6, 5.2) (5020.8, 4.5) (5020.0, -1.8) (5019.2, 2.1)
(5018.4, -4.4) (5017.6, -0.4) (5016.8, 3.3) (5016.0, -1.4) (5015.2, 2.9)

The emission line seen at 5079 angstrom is [O II] 3727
